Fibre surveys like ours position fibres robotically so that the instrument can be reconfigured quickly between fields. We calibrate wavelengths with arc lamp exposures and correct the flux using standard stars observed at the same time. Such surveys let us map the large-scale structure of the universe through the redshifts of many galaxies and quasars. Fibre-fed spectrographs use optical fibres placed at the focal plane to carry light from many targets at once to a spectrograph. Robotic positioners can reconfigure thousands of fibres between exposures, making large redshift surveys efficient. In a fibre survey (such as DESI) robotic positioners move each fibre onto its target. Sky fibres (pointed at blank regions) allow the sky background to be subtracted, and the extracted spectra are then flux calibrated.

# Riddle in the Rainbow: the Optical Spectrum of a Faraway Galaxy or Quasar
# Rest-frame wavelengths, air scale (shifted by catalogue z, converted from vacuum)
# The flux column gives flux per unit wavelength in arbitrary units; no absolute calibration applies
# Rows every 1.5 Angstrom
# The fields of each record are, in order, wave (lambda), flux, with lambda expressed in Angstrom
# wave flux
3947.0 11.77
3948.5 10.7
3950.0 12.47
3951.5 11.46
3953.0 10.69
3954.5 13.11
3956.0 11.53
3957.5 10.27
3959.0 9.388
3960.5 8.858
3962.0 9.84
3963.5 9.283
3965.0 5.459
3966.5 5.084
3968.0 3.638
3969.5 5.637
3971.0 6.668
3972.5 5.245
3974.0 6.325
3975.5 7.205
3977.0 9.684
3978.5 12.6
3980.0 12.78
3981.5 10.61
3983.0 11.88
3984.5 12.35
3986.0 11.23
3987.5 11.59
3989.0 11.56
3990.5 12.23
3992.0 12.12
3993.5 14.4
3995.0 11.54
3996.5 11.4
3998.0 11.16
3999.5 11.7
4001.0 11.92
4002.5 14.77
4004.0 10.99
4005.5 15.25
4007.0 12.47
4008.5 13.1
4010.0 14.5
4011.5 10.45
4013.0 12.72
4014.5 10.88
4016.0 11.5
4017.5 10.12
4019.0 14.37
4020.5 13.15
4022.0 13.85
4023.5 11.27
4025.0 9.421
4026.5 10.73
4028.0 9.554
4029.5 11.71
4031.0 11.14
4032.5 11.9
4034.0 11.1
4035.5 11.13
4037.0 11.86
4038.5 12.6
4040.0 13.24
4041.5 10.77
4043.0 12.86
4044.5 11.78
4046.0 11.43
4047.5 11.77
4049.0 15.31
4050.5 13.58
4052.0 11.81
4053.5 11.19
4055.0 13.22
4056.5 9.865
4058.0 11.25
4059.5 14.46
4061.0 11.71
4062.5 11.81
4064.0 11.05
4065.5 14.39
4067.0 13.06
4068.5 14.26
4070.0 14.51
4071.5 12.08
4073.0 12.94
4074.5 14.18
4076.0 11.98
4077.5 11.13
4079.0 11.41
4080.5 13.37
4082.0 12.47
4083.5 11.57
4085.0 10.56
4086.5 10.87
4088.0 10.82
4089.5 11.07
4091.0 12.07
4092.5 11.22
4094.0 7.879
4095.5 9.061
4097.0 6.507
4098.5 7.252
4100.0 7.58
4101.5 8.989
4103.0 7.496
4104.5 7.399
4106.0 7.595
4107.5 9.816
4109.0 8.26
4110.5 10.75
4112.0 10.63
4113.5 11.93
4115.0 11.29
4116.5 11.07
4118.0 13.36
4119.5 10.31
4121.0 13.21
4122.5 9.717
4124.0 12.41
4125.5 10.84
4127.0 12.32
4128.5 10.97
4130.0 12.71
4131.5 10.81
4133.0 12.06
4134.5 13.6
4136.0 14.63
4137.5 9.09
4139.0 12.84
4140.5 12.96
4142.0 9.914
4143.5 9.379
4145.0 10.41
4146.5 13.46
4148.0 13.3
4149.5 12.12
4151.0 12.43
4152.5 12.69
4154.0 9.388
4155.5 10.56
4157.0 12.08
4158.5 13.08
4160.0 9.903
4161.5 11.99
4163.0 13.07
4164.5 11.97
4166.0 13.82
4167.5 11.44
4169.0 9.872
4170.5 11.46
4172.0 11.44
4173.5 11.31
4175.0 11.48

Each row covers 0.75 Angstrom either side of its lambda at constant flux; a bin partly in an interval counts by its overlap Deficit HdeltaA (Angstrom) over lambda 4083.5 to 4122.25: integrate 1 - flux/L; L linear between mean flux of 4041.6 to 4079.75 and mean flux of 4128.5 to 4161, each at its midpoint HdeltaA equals 7.1 Angstrom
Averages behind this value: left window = 12.5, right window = 11.8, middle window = 9.91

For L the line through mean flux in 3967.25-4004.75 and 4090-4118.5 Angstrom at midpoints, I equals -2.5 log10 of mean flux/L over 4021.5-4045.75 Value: -0.149 mag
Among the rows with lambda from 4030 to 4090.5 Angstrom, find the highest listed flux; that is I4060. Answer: 15.31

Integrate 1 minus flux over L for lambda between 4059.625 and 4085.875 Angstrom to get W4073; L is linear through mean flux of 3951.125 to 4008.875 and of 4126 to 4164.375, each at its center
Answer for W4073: -3.1 Angstrom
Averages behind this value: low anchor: 10.4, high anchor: 11.8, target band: 12.5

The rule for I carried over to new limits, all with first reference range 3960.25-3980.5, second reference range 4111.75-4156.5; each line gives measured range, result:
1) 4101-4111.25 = 0.27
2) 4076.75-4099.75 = 0.01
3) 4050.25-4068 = -0.24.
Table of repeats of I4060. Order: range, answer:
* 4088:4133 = 13.36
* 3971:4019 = 15.25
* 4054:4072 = 14.51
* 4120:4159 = 14.63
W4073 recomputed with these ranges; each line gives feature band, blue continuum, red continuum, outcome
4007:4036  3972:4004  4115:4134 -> -1.10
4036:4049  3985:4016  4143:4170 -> -0.08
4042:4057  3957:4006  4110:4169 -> -2.06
